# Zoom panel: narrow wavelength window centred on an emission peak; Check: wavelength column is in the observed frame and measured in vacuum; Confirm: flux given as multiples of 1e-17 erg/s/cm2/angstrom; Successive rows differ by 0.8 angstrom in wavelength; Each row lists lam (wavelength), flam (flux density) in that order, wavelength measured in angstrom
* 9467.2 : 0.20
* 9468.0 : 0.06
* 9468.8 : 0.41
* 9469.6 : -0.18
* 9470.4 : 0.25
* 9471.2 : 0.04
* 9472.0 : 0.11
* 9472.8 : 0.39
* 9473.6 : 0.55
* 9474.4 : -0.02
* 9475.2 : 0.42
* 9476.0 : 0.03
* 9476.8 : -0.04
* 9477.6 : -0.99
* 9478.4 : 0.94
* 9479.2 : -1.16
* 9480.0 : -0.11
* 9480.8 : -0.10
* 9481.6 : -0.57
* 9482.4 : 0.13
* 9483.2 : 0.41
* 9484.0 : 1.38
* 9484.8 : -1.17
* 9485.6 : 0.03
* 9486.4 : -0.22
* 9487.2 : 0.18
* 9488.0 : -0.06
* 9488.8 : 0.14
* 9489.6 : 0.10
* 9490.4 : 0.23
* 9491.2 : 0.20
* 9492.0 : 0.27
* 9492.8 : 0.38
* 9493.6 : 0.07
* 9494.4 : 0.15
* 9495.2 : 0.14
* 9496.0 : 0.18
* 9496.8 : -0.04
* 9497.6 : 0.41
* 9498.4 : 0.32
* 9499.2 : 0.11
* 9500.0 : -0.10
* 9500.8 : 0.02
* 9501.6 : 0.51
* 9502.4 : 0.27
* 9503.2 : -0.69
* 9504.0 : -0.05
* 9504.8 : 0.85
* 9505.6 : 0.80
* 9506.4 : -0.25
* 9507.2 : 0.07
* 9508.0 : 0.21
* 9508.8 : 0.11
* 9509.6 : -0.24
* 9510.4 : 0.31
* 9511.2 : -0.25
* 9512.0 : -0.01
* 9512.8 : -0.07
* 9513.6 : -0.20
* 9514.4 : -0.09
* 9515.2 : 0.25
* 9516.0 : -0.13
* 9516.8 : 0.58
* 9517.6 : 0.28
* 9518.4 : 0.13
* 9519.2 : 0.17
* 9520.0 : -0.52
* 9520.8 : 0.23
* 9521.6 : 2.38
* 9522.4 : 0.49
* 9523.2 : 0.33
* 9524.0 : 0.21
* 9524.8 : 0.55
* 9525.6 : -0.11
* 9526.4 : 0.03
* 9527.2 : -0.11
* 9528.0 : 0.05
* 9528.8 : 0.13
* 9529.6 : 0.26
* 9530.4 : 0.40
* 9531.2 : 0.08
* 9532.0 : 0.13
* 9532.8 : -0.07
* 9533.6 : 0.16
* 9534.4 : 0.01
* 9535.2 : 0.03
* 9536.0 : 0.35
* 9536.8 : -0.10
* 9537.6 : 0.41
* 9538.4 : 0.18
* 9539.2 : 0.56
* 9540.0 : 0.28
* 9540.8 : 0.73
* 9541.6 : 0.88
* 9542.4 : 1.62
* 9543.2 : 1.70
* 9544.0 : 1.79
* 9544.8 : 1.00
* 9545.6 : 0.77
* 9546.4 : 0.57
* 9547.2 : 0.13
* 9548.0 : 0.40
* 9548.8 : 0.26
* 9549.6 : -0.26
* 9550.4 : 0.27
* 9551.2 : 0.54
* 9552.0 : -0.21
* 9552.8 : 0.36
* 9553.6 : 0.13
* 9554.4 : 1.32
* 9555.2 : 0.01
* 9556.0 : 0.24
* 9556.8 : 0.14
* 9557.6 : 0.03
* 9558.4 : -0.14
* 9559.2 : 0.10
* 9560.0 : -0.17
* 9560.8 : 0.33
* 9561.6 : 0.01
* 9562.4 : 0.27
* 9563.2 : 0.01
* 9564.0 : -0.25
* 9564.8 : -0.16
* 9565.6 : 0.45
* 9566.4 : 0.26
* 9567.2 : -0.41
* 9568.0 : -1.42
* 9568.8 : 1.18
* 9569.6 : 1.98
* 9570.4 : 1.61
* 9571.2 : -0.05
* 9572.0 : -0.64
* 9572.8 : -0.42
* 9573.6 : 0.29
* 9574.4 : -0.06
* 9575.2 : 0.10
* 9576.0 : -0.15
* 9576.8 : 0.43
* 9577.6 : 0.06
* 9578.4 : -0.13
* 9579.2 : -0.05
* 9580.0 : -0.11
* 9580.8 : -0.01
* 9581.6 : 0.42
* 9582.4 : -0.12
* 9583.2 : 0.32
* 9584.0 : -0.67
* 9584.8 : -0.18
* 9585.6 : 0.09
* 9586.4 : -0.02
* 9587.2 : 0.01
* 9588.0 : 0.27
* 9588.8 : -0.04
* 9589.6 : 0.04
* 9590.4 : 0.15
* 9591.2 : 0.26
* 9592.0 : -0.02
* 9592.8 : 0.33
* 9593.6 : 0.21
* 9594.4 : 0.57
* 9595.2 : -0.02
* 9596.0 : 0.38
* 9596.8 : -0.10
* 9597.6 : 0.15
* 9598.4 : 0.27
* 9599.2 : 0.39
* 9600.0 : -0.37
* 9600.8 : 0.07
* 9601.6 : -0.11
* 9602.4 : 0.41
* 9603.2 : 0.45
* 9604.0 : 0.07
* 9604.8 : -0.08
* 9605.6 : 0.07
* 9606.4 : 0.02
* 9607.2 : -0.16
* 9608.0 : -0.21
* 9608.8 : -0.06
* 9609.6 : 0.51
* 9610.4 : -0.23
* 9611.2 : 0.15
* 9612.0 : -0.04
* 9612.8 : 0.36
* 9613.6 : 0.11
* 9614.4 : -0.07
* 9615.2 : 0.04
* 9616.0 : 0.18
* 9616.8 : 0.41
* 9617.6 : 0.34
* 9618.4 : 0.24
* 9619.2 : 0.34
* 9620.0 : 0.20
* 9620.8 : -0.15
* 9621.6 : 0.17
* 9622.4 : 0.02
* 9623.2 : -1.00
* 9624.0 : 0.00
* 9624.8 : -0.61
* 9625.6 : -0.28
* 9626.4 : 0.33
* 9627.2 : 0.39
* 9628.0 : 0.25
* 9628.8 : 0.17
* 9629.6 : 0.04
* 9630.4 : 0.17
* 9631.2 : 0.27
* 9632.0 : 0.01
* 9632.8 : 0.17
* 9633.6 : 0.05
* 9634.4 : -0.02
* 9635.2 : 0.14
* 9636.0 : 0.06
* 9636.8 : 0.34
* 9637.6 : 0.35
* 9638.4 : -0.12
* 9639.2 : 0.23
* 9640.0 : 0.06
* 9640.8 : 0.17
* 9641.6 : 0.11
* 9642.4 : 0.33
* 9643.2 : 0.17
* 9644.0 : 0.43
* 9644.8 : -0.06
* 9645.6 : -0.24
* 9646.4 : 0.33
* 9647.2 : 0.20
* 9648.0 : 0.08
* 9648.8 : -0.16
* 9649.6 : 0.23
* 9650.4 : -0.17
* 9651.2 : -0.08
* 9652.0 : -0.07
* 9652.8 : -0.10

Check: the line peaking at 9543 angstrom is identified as [O III]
